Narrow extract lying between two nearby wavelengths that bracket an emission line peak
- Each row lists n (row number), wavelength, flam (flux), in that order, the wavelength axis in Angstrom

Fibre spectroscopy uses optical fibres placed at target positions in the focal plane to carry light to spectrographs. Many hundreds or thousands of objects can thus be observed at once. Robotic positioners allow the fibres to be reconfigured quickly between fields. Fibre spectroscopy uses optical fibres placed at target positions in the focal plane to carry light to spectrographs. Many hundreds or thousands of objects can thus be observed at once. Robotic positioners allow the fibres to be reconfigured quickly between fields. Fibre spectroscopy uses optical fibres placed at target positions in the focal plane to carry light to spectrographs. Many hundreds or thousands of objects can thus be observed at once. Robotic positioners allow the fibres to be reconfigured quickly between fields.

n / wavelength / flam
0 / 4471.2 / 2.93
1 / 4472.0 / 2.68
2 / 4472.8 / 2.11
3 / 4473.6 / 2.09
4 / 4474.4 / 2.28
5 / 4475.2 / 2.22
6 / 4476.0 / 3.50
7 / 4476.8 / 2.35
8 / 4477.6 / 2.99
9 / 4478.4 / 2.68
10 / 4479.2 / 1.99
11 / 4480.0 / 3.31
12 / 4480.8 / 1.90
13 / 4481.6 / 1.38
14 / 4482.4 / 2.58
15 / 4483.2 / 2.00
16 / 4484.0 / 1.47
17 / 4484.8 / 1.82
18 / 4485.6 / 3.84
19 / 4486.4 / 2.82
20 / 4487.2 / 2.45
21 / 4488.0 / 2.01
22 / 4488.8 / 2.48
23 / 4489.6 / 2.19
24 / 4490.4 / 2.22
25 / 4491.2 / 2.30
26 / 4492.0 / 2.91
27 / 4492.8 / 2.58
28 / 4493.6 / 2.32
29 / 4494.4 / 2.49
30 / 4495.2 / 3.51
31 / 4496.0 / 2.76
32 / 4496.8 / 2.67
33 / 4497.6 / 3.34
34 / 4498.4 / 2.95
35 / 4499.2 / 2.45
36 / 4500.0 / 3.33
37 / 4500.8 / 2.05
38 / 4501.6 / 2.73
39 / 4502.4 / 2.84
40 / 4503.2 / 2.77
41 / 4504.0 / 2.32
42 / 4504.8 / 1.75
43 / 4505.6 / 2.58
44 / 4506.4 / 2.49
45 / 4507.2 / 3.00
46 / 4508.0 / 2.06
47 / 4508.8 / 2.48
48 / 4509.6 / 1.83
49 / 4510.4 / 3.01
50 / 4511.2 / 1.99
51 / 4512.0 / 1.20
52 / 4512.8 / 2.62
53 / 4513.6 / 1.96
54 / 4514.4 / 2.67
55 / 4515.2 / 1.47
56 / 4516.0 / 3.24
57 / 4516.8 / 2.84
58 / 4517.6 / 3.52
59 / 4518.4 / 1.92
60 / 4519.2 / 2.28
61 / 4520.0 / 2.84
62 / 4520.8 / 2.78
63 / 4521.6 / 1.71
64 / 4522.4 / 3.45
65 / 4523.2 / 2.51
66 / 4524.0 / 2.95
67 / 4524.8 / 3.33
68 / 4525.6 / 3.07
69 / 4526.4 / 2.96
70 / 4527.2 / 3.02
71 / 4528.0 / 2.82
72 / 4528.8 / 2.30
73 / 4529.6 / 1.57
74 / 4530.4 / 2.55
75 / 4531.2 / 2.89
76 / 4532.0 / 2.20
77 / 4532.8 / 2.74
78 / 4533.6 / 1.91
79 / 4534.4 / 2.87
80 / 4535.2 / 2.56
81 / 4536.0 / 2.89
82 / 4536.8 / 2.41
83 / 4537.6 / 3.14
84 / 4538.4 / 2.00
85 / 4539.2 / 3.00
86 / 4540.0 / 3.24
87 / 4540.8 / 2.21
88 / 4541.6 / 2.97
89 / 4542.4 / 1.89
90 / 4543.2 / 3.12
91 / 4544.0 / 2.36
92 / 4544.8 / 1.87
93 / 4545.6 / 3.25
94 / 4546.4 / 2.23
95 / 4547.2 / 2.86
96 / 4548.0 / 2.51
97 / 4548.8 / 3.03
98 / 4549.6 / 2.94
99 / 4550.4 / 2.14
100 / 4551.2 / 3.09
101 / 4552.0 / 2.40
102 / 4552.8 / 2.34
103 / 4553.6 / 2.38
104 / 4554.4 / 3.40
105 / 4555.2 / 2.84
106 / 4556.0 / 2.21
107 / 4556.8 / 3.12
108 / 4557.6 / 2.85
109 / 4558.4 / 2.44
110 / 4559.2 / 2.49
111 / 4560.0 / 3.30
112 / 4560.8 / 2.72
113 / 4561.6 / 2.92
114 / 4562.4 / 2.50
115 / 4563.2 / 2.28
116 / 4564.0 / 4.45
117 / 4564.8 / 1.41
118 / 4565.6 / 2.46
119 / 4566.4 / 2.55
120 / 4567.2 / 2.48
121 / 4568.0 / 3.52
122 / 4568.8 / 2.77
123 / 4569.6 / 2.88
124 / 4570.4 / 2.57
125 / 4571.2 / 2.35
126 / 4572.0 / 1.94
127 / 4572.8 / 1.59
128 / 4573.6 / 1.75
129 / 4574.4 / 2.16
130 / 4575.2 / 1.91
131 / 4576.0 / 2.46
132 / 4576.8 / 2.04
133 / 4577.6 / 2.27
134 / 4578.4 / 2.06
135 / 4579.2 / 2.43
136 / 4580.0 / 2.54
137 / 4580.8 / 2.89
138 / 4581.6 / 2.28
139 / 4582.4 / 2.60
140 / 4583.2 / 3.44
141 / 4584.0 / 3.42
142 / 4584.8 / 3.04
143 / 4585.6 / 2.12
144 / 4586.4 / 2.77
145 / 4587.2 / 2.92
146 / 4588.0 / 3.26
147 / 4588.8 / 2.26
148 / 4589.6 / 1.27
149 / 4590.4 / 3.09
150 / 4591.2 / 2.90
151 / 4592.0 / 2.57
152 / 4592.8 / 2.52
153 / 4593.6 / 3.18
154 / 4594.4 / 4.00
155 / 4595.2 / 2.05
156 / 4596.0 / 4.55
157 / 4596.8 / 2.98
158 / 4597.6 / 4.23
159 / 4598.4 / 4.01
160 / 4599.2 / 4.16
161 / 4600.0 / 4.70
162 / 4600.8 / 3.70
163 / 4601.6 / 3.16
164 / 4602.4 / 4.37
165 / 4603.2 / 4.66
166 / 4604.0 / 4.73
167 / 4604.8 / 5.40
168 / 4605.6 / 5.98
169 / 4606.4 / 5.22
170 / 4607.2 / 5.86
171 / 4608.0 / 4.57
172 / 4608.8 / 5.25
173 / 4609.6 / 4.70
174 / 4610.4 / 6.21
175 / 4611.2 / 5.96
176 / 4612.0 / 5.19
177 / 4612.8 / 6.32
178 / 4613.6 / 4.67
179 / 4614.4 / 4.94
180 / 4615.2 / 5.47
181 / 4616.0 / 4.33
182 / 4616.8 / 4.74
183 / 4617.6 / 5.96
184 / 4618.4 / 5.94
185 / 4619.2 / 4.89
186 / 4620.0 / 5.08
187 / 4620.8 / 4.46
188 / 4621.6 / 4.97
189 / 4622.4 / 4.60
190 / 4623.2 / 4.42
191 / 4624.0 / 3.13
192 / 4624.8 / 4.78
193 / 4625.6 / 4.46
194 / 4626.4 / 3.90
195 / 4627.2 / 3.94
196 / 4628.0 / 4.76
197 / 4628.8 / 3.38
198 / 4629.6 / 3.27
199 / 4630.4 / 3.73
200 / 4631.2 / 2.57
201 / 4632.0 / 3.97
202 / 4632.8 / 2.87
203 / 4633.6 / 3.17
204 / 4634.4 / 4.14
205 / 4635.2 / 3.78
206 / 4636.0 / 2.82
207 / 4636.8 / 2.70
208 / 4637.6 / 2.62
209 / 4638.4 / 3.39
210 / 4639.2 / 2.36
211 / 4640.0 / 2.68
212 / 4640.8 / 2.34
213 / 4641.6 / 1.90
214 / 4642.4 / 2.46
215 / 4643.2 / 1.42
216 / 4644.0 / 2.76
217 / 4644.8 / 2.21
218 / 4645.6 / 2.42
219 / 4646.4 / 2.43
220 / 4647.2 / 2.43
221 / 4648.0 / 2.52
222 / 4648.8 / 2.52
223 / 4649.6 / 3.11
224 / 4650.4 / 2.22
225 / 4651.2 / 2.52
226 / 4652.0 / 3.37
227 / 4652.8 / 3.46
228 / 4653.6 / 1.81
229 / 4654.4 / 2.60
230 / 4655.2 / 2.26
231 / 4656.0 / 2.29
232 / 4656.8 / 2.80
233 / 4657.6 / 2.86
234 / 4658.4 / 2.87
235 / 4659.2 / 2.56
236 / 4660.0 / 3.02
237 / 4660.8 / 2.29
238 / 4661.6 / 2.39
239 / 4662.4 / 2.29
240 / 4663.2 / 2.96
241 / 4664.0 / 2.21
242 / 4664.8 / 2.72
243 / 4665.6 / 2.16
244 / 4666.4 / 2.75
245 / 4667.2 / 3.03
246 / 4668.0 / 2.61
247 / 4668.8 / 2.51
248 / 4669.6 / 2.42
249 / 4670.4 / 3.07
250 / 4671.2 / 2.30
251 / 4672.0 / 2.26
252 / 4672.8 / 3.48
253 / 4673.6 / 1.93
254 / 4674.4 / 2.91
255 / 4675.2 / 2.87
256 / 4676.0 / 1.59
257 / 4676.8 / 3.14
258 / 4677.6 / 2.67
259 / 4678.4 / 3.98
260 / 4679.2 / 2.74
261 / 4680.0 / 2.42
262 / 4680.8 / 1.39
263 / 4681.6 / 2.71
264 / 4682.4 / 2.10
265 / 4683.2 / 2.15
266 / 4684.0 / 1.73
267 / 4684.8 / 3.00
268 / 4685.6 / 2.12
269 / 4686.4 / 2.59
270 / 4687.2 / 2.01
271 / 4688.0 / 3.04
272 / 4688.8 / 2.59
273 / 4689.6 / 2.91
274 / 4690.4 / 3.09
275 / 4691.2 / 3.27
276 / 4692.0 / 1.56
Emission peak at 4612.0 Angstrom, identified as Mg II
